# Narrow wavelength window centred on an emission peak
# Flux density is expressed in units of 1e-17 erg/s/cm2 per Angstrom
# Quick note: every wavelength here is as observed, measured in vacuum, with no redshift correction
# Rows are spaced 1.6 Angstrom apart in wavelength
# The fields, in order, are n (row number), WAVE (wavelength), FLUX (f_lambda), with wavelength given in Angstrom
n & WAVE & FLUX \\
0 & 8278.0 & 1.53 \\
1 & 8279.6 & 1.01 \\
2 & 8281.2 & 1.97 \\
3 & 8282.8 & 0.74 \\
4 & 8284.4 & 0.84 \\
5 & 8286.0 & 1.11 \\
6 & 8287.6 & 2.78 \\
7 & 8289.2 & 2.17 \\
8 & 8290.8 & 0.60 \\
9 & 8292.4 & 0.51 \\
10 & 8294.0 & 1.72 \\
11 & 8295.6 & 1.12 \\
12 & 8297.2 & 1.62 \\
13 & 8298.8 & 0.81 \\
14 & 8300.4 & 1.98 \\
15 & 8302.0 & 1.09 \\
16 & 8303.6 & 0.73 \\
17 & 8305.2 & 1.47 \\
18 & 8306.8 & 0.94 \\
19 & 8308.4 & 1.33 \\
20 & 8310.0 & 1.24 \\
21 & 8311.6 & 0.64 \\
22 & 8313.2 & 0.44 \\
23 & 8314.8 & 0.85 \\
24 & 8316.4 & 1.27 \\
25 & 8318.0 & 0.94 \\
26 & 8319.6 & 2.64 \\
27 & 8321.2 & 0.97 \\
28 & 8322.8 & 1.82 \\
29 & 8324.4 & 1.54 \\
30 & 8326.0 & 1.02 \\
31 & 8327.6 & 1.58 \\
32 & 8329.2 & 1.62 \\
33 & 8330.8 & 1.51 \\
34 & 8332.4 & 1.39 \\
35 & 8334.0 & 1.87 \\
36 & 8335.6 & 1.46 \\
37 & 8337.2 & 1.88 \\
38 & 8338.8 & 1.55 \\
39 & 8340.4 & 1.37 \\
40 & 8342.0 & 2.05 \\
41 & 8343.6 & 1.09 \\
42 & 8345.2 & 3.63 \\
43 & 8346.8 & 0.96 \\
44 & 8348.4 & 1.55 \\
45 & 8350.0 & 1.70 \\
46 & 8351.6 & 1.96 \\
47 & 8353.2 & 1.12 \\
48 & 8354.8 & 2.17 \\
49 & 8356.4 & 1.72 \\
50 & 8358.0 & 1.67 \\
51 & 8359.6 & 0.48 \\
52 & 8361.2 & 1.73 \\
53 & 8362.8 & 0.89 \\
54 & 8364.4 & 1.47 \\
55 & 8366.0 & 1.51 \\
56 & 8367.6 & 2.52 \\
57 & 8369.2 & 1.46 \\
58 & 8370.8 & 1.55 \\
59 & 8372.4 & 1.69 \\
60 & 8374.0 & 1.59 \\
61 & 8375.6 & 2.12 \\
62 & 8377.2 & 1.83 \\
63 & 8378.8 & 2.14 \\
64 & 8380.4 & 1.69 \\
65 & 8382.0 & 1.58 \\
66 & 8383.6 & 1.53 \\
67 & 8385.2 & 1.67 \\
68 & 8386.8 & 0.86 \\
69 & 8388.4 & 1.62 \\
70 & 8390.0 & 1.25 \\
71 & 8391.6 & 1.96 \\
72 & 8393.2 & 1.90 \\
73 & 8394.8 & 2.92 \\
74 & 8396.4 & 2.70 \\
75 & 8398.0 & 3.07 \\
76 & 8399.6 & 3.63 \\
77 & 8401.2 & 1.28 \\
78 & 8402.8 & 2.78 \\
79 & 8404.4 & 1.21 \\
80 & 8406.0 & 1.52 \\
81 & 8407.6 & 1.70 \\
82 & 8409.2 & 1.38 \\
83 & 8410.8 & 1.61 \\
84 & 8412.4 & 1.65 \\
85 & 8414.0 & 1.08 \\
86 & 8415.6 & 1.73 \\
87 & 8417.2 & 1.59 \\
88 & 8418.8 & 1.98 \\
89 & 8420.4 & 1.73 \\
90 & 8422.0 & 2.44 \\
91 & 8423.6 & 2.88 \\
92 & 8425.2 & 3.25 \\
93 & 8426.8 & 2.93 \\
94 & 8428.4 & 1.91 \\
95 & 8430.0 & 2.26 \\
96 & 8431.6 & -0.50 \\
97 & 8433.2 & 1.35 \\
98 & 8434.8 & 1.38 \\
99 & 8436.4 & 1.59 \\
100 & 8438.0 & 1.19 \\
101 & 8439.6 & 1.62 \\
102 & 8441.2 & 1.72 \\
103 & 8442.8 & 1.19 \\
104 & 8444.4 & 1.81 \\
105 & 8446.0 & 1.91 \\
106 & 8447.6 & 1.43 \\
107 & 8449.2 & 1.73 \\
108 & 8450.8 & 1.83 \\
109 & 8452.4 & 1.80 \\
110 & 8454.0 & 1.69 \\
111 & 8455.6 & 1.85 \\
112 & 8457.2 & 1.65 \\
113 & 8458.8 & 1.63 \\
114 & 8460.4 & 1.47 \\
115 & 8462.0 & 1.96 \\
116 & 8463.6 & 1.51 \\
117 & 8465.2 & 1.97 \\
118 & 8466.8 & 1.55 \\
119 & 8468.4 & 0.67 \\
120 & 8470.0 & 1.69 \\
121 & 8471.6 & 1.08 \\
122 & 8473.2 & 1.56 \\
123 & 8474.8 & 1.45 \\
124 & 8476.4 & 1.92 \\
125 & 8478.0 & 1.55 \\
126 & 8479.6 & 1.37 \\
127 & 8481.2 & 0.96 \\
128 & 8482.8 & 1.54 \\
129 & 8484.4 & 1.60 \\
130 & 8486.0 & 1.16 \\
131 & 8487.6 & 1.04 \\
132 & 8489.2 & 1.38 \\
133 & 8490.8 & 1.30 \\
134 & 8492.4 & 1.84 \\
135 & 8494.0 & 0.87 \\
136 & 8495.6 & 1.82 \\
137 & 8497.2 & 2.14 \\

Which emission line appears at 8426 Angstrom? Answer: [N II] 6583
